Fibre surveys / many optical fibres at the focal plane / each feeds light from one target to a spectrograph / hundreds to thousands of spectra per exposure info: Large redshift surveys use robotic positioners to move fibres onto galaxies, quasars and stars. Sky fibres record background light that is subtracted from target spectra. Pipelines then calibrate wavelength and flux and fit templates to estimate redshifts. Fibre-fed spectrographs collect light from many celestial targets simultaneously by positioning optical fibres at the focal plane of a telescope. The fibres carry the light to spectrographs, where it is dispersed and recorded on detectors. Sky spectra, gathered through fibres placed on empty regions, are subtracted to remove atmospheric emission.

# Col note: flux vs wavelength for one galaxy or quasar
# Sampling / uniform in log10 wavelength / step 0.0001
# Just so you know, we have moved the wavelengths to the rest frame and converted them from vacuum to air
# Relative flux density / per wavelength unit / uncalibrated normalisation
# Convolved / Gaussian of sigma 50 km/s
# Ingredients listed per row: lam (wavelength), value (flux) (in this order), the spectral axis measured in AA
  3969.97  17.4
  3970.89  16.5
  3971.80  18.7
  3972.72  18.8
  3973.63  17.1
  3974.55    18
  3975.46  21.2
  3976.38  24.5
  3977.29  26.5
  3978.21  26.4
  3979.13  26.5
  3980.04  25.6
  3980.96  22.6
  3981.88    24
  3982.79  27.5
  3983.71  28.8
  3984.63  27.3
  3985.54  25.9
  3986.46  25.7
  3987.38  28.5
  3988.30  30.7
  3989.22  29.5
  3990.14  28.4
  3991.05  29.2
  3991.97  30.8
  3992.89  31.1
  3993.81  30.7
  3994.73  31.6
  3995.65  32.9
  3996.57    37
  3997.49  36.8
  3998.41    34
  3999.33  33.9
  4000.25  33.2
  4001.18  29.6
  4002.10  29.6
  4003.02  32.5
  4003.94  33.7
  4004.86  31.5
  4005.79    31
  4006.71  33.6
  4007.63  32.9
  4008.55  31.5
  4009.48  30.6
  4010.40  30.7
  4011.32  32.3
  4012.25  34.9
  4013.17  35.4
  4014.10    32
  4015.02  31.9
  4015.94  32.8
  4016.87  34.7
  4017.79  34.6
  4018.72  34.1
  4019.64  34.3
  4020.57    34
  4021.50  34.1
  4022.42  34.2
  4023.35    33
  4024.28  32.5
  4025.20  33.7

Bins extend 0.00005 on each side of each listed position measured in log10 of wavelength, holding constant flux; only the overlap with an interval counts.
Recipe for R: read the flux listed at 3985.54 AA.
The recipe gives 25.9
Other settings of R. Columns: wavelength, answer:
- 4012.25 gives 34.9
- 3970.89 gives 16.5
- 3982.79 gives 27.5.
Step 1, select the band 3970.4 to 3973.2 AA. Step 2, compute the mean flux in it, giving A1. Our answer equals 18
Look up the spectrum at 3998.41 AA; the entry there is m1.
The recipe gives 34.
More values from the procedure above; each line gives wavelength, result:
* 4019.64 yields 34.3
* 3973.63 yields 17.1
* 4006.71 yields 33.6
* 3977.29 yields 26.5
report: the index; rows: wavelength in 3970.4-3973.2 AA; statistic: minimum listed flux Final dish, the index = 16.5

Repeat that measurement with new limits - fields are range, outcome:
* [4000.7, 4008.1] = 29.6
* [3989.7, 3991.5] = 28.4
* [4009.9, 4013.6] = 30.7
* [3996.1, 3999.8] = 33.9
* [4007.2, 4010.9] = 30.6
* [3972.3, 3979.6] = 17.1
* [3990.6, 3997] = 29.2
